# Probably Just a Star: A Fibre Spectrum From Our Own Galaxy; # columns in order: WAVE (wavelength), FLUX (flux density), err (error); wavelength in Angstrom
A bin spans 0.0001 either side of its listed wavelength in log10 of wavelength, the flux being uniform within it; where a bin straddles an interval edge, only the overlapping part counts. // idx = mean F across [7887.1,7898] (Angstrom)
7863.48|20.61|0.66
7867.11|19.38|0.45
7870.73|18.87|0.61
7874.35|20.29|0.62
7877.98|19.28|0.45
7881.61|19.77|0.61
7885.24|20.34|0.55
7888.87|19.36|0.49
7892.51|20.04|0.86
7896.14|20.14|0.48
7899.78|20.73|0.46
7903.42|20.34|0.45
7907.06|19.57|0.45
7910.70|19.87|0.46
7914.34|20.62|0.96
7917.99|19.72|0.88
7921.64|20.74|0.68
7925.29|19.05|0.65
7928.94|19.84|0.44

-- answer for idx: 19.8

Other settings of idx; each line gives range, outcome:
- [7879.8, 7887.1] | 20.1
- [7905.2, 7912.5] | 19.7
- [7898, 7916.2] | 20.2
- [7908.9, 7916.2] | 20.2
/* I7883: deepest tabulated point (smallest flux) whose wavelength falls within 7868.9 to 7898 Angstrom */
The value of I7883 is 18.87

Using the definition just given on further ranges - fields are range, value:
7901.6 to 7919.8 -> 19.57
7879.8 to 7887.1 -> 19.77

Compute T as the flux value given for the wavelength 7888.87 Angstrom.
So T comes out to 19.36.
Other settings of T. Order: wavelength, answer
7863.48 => 20.61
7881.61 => 19.77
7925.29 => 19.05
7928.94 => 19.84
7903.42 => 20.34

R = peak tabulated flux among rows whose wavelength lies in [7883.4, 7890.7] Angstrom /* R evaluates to 20.34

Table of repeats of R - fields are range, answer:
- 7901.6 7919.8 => 20.62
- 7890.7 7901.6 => 20.73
